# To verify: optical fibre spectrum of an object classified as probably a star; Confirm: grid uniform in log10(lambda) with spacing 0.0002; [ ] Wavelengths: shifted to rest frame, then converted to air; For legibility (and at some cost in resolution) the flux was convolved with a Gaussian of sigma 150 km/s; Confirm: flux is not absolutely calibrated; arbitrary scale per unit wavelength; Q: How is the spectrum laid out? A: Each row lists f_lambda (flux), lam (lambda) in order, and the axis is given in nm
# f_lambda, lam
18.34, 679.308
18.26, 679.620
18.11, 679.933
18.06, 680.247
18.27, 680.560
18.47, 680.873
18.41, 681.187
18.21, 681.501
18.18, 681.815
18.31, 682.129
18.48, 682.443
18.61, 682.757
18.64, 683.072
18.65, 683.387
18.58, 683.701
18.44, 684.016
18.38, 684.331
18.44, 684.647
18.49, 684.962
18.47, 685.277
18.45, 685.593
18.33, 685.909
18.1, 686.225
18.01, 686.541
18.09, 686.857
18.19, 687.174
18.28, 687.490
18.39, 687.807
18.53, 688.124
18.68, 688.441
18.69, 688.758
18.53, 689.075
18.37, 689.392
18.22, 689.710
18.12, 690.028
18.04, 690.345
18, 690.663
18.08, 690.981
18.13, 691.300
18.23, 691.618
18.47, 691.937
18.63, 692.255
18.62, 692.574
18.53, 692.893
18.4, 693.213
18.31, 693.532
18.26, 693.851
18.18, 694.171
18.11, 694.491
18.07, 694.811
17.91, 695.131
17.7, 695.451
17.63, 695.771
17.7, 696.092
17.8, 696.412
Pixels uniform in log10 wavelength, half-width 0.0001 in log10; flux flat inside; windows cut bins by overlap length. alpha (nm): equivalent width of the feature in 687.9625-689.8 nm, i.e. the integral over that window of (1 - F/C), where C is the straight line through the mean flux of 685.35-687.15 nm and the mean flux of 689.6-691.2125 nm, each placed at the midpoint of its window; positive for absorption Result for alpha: -0.04 nm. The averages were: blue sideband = 18.2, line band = 18.5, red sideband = 18.1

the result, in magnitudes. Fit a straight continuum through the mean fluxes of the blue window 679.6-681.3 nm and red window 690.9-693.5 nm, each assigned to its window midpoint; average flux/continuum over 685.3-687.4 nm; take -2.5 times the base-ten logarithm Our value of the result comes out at 0.01 mag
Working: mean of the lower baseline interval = 18.3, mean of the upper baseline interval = 18.4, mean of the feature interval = 18.2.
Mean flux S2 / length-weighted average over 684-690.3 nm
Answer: 18.4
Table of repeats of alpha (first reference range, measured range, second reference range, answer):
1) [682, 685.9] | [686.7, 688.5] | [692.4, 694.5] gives 0.009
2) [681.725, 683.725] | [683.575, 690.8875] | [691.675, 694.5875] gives 0.046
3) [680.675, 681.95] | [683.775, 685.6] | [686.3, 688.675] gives -0.014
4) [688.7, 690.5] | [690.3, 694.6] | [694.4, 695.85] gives -0.047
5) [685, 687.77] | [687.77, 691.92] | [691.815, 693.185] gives 0.024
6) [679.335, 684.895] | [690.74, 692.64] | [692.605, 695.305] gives -0.007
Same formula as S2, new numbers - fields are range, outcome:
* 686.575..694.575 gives 18.3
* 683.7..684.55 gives 18.4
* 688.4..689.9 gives 18.5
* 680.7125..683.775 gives 18.5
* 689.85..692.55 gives 18.2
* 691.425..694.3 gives 18.4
